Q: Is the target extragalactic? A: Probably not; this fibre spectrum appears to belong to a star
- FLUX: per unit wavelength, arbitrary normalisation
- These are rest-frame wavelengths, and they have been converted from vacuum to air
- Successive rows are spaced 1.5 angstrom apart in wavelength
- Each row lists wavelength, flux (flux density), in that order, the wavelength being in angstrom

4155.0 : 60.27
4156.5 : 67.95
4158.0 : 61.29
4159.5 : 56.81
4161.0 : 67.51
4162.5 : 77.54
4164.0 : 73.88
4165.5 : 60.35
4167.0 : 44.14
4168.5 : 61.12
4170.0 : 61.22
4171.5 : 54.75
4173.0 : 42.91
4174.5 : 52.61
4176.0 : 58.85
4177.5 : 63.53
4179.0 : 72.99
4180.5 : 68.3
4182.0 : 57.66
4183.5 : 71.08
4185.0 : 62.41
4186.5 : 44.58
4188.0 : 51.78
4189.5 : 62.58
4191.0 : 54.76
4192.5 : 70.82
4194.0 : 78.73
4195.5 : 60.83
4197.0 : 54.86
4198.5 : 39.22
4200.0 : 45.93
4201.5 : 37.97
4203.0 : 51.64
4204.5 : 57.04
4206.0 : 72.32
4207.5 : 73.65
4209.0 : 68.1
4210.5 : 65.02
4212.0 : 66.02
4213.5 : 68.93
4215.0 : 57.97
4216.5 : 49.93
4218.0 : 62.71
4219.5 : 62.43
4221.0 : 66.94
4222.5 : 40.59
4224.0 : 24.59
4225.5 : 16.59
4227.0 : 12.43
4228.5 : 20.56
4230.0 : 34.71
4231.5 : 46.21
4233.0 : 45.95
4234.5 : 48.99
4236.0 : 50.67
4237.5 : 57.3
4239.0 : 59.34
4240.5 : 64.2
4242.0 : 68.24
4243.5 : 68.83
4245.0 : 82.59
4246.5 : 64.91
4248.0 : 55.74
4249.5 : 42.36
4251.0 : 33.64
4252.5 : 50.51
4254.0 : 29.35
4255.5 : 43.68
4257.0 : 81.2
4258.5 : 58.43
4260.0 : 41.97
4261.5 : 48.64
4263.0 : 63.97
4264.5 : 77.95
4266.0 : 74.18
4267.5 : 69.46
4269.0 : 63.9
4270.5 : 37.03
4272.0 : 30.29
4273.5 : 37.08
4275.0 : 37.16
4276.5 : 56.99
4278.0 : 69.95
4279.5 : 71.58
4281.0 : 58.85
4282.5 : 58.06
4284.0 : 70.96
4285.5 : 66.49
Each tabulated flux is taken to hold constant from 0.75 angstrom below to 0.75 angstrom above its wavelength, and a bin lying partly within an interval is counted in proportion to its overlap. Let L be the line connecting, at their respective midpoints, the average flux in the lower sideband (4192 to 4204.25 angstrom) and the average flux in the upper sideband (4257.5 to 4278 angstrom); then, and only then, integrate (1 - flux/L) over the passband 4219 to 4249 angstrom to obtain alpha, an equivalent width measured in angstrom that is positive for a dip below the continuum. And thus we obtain 2.9 angstrom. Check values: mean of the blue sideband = 54.8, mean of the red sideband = 54.6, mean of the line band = 49.4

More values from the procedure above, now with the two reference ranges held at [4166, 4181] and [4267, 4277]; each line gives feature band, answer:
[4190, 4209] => -1.3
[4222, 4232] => 4.7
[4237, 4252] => -2.9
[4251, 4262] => -0.2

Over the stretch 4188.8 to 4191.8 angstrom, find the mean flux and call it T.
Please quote 58.8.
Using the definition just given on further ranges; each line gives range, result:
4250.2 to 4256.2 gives 39.3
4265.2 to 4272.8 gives 55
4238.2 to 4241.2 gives 61.7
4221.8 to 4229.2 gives 22.8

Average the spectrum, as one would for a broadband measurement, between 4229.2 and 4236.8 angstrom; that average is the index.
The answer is 45.2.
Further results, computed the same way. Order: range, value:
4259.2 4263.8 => 51.9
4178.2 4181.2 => 70.6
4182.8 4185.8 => 66.3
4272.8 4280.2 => 54.6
